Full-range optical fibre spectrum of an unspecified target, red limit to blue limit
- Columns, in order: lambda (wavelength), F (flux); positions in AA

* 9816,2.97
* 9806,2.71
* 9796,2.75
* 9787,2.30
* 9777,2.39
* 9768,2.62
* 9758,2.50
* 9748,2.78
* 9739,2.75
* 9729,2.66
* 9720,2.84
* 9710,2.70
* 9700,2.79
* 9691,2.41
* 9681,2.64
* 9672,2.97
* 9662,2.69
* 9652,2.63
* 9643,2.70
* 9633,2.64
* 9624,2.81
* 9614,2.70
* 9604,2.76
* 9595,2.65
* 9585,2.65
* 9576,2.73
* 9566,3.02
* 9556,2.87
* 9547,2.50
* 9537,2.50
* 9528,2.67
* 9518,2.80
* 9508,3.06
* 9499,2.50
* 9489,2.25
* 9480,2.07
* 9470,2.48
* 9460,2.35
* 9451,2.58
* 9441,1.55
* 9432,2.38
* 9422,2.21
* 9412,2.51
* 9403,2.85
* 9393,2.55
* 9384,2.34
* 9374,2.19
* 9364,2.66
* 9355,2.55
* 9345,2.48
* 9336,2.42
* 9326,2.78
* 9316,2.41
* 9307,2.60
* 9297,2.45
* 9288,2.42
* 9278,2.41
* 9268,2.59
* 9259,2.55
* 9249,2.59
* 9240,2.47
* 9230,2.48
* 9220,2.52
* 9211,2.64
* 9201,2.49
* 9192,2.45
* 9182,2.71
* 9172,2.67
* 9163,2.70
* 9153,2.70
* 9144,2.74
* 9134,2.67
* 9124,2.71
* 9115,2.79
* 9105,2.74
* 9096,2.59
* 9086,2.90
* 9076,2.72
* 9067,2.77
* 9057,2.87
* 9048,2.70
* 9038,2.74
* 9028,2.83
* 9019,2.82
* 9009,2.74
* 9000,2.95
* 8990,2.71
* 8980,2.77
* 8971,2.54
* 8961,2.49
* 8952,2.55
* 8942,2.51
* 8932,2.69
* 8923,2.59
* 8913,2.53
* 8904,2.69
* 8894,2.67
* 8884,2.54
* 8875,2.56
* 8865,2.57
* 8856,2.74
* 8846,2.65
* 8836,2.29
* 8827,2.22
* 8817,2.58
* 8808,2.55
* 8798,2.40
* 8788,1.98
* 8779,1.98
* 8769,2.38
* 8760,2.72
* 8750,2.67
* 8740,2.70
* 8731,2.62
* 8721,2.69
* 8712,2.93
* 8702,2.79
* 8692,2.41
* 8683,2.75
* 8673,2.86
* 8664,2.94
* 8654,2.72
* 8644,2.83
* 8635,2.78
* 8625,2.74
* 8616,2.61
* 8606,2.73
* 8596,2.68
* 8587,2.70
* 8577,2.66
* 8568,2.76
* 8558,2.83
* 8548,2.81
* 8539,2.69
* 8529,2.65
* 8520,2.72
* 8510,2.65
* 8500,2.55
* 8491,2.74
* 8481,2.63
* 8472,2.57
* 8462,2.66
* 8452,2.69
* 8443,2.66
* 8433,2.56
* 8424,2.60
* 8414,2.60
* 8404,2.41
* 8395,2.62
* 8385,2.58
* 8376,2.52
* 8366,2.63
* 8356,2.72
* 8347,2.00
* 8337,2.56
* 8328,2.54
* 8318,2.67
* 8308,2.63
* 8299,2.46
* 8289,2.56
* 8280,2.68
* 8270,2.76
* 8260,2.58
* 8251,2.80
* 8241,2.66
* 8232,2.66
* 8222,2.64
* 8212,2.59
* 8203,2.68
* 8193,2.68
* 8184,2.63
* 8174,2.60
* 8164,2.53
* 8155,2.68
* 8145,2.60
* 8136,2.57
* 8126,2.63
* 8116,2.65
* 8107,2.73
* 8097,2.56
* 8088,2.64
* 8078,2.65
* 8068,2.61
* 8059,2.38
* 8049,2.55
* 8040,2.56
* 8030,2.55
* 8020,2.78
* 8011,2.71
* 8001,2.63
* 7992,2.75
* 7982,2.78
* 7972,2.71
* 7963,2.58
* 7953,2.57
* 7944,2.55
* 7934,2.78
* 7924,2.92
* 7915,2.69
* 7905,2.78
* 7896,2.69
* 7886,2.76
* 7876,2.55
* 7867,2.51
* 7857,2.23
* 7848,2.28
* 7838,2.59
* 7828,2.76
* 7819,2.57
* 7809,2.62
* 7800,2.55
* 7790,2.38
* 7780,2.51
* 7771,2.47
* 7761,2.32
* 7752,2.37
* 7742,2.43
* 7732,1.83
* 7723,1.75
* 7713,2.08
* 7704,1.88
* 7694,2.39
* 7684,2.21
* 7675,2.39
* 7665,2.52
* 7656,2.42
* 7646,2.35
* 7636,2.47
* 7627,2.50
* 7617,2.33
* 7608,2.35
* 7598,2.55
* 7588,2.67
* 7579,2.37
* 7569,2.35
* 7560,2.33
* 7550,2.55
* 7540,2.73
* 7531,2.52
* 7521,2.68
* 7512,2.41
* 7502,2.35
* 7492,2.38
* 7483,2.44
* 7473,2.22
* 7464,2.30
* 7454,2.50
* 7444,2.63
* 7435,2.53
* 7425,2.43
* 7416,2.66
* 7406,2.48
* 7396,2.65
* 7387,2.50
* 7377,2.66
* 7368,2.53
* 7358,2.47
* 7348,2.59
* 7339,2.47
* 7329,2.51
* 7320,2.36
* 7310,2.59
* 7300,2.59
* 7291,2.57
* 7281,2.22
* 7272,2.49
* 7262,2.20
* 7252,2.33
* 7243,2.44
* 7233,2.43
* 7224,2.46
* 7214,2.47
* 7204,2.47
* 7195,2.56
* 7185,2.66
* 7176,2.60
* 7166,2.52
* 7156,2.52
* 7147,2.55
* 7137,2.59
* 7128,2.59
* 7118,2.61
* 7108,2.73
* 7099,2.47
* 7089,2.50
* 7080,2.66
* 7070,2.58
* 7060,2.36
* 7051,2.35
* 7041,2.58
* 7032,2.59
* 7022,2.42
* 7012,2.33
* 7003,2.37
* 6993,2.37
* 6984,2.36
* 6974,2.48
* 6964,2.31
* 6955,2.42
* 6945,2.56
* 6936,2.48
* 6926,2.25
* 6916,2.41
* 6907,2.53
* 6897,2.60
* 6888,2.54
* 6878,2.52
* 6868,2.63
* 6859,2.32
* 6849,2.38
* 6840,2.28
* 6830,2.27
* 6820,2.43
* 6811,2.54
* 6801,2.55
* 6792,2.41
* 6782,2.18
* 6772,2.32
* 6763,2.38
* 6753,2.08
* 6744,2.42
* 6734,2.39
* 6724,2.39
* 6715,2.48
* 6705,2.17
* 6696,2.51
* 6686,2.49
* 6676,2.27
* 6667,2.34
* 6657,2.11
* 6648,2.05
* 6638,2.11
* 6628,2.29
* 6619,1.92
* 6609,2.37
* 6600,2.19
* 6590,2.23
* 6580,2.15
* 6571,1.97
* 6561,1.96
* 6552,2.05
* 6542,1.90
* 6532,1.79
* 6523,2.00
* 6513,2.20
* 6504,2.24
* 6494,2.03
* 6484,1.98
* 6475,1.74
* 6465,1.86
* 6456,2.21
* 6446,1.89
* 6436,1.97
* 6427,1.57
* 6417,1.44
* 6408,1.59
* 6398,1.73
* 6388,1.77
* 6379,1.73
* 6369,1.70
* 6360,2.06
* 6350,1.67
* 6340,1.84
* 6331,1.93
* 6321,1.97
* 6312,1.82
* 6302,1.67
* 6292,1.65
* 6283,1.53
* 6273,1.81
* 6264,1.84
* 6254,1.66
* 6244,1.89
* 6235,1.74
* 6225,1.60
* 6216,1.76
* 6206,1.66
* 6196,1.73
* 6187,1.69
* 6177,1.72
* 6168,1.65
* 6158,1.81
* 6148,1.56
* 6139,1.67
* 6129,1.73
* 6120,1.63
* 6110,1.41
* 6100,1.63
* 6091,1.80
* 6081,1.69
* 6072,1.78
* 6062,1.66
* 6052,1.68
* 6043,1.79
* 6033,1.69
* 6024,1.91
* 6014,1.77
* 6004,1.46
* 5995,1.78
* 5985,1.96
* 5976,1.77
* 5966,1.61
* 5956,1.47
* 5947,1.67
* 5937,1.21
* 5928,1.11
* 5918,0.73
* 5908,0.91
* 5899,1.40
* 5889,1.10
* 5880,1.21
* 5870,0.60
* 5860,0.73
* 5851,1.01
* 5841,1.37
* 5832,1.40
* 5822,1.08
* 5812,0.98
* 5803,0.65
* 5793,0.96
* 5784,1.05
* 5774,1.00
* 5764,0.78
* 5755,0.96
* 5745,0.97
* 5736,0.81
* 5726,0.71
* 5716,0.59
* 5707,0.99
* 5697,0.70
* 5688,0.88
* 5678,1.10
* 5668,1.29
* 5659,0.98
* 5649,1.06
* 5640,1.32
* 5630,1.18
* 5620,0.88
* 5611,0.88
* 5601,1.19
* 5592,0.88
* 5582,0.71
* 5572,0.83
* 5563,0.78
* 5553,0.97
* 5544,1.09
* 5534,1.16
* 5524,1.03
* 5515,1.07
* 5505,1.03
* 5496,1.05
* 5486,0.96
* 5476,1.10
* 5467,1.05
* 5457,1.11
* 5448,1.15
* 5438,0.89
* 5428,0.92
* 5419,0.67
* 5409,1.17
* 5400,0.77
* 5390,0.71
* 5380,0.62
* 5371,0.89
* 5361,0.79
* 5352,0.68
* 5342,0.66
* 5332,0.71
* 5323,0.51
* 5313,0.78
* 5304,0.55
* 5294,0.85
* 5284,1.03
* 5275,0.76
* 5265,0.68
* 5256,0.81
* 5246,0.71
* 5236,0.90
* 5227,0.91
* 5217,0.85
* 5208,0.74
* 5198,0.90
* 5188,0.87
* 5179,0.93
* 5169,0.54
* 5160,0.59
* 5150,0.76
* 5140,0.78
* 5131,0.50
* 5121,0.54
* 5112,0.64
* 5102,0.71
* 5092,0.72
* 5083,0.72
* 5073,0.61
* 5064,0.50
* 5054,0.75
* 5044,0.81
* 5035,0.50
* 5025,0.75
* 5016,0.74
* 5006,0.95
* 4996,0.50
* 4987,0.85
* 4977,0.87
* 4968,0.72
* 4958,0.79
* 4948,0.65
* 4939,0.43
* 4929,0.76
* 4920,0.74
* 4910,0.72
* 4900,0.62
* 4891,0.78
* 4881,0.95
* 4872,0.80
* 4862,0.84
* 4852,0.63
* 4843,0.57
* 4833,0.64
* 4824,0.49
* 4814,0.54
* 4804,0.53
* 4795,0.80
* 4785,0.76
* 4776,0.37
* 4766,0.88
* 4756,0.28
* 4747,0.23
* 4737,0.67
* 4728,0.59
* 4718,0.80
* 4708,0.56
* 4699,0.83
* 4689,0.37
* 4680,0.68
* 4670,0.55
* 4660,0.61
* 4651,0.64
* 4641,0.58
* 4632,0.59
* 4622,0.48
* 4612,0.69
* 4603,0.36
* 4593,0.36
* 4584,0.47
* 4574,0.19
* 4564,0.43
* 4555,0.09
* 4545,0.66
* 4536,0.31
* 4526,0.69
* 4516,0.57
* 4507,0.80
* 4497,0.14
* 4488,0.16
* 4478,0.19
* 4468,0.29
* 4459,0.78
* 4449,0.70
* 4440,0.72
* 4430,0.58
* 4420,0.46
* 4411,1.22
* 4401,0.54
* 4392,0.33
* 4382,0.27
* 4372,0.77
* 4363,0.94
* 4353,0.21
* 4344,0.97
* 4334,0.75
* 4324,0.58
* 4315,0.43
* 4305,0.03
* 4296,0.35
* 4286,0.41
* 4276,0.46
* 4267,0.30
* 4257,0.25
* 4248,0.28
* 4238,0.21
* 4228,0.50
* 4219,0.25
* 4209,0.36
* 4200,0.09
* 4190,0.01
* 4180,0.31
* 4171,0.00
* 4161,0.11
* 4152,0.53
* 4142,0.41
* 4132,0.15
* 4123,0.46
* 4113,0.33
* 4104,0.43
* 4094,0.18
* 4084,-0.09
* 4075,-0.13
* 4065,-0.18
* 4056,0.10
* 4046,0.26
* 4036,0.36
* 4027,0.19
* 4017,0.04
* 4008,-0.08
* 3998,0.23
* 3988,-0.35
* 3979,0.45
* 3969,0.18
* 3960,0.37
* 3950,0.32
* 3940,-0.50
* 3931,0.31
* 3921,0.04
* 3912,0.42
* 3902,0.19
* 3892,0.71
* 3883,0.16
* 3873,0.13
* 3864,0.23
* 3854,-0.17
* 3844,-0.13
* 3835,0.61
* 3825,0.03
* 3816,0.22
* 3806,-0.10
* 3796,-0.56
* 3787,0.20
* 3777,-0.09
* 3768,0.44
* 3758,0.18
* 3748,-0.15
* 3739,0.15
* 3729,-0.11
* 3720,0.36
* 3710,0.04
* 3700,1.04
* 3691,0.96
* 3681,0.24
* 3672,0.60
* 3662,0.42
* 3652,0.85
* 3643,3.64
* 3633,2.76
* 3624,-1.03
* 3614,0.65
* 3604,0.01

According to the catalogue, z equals 0.490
